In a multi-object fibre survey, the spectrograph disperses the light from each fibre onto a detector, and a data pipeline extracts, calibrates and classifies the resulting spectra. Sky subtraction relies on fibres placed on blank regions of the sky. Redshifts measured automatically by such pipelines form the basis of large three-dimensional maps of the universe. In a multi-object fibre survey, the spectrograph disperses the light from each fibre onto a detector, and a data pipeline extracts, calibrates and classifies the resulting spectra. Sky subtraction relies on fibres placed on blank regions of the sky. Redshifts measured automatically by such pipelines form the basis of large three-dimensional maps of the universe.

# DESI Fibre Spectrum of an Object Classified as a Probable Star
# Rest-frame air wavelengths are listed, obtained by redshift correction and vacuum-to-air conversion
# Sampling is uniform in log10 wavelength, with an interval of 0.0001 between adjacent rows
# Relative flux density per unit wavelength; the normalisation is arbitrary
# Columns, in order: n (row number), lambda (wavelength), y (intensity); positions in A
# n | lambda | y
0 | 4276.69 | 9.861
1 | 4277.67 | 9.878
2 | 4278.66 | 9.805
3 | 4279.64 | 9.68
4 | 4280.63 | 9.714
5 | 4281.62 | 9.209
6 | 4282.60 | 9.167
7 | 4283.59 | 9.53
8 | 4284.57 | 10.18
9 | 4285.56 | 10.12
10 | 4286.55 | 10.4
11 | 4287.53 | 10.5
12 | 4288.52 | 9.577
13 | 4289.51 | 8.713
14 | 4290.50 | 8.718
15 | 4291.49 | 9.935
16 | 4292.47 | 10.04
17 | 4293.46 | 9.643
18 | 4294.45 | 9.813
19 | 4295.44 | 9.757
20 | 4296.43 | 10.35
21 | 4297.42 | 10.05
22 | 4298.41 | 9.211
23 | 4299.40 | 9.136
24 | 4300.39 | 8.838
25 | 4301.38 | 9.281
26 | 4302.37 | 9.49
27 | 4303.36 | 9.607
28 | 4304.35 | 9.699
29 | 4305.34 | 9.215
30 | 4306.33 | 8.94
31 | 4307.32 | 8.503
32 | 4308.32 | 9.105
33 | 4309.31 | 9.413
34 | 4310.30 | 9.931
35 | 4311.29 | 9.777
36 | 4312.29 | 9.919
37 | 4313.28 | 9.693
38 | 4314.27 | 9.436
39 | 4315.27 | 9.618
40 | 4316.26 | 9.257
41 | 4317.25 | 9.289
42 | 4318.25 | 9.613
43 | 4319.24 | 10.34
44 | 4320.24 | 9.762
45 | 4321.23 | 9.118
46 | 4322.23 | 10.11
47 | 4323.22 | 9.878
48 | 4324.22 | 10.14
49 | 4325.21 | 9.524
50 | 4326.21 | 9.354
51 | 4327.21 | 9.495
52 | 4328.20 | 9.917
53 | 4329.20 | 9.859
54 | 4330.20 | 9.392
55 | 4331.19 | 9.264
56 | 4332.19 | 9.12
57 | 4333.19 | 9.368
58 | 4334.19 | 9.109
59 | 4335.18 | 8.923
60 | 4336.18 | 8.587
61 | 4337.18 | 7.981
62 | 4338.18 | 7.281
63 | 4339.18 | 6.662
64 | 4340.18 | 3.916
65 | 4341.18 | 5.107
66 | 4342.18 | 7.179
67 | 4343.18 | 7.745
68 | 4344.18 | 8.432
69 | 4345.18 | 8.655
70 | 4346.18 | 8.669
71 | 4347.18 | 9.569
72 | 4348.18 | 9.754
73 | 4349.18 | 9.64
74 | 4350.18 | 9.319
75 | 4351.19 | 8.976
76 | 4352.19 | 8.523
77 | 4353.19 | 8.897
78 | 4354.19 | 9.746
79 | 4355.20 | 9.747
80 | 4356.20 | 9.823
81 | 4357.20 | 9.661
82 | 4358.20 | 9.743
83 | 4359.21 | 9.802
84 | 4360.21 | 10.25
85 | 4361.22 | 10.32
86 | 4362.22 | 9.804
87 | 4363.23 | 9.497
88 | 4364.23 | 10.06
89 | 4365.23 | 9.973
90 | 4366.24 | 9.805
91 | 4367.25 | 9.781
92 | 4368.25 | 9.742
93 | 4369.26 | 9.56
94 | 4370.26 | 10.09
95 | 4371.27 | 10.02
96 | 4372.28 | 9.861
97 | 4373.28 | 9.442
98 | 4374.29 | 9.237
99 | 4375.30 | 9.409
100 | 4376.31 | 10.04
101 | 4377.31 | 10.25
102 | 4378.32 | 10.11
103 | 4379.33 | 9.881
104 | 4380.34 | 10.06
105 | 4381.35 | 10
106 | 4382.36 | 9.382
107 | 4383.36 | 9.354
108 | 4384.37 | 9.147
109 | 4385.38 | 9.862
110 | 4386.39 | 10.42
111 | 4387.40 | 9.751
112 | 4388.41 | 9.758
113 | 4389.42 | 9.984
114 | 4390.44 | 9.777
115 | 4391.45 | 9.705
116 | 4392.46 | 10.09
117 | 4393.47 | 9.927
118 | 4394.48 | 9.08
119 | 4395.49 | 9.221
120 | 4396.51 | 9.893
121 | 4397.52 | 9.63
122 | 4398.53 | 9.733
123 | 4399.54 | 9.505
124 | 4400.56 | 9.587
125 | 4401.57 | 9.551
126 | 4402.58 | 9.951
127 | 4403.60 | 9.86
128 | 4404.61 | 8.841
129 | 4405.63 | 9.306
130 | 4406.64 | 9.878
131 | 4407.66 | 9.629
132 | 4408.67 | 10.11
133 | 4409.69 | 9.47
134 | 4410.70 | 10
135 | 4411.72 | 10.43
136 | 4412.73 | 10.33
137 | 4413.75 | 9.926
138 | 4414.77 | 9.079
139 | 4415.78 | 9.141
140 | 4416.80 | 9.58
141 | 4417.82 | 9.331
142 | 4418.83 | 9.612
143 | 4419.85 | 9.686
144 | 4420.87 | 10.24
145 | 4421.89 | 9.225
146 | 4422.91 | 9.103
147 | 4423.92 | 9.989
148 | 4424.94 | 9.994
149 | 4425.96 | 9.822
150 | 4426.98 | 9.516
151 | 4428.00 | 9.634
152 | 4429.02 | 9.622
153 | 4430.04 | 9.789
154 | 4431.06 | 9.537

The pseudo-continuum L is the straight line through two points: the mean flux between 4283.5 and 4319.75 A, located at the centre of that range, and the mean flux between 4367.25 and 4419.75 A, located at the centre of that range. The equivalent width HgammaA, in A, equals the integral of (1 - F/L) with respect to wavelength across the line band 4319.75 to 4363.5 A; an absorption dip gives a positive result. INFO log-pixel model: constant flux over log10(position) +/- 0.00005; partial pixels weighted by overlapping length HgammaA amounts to 3.0 A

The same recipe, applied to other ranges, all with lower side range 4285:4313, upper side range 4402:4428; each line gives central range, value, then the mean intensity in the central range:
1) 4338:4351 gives 2.33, 7.88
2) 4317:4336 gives 0.09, 9.54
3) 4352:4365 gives -0.13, 9.72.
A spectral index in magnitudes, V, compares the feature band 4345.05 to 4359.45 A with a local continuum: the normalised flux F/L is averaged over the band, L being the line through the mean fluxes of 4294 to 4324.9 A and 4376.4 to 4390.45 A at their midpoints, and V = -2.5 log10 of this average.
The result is 0.039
